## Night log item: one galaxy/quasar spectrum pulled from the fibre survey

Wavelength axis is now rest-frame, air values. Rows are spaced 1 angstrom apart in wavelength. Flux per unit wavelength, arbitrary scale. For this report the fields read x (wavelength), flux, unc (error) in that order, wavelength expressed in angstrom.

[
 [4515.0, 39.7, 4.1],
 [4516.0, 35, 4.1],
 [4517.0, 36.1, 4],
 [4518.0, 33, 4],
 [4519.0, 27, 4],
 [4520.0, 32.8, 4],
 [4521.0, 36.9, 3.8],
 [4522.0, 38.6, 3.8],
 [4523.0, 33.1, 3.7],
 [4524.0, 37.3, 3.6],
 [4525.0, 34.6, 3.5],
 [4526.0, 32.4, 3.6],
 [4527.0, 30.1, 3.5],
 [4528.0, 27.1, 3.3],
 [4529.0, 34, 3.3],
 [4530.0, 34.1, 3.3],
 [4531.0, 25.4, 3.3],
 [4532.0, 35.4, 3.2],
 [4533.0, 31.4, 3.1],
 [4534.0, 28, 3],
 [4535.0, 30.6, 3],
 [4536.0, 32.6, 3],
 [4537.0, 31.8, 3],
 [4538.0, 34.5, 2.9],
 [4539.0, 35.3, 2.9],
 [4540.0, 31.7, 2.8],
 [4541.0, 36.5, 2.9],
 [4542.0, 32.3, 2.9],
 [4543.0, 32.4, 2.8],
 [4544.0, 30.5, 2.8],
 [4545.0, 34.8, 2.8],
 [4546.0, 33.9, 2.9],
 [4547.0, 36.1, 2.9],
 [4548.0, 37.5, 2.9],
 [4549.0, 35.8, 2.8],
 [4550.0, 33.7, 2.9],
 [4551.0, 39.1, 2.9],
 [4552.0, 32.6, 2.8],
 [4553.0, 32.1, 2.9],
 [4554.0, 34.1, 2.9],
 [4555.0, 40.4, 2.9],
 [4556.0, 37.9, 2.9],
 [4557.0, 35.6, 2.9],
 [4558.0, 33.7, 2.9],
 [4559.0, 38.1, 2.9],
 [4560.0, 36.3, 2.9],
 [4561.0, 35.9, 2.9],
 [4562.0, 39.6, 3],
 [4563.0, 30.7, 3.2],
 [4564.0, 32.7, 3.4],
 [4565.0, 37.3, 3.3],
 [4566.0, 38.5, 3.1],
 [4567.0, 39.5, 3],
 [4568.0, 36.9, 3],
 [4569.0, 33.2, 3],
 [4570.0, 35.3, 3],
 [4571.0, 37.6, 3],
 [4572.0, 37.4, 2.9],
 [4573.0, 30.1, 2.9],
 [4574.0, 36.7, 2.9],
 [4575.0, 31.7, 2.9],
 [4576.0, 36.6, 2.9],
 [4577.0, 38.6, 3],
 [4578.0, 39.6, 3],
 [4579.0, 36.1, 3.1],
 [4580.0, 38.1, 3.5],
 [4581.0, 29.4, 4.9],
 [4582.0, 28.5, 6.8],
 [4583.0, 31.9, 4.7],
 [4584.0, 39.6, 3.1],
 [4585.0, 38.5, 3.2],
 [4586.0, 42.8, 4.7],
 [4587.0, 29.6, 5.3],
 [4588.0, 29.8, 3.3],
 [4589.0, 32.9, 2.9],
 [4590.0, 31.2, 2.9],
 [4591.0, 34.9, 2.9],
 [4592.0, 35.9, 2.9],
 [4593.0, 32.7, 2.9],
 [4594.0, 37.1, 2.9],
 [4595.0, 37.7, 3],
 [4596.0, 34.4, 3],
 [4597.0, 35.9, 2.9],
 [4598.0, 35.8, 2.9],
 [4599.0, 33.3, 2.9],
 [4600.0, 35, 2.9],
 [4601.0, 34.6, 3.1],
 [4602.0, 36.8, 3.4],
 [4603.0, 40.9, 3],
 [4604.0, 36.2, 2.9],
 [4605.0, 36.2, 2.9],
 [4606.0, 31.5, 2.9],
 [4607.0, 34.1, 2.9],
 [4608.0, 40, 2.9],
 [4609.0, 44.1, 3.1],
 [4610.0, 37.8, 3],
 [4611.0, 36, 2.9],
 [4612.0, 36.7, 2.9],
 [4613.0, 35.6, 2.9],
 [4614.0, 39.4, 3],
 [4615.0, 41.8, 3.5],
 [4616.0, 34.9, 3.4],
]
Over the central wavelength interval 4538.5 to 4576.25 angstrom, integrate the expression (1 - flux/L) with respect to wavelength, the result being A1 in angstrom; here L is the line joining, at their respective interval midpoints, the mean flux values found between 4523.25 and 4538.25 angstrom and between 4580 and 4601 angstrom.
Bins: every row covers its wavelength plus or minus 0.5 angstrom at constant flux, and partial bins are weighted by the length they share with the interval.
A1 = -2.5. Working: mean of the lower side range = 31.9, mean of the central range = 35.3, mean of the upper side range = 34.4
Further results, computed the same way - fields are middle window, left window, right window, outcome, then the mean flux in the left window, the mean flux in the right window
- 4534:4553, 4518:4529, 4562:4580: 0.3 angstrom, 33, 36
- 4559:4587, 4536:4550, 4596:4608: -0.8 angstrom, 34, 35.6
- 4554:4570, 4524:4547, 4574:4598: -1.2 angstrom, 32.4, 35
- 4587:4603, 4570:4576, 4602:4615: 0.9 angstrom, 34.9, 37.5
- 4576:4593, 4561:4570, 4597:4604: 0.6 angstrom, 36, 36.1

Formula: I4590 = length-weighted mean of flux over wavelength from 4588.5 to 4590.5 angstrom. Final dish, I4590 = 32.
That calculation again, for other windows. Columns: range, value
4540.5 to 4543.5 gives 33.7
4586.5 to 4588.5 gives 29.7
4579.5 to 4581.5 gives 33.8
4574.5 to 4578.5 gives 36.6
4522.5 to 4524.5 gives 35.2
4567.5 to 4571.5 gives 35.8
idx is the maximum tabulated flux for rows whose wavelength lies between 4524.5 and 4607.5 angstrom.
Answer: 42.8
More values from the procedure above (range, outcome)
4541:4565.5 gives 40.4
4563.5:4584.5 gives 39.6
